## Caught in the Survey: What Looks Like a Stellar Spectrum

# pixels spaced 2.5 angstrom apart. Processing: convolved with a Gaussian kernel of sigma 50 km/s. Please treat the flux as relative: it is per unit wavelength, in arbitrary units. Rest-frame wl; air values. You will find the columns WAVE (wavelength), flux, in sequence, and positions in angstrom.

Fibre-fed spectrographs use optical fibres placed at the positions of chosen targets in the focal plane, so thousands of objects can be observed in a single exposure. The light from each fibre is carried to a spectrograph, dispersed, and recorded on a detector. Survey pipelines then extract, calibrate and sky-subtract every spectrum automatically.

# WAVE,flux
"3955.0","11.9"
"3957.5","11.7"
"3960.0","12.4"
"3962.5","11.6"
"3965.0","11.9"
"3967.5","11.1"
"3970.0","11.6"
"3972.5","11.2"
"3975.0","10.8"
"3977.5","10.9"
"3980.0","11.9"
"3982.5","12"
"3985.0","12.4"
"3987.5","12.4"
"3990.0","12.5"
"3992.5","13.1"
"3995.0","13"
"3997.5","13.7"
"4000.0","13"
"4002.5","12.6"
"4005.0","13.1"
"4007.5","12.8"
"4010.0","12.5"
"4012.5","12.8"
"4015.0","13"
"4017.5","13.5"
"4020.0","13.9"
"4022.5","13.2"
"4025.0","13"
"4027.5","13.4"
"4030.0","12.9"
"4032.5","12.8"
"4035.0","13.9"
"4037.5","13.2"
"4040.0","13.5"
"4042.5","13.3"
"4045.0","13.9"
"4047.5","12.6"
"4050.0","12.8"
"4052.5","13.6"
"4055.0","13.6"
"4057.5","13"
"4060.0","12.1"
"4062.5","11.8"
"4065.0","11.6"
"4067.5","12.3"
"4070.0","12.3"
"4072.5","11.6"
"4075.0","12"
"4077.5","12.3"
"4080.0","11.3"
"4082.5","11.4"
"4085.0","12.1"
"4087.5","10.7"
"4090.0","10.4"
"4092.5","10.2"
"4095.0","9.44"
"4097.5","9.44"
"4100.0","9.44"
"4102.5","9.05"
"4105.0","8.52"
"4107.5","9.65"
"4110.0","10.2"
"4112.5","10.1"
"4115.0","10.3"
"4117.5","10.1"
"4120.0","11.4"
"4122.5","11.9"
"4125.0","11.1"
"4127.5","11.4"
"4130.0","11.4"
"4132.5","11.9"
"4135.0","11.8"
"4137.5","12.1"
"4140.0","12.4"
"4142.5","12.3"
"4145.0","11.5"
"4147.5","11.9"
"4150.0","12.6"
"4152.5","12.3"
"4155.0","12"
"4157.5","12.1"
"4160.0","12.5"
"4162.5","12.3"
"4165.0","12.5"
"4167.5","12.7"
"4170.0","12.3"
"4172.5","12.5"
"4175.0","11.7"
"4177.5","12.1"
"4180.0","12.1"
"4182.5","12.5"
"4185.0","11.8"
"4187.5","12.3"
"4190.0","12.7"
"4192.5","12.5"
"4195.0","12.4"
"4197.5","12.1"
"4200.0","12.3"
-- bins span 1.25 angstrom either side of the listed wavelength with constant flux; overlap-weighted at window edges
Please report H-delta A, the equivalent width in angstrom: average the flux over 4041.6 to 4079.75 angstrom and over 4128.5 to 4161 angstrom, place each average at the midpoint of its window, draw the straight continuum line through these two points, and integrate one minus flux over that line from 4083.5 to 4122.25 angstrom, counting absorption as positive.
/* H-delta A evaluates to 6.8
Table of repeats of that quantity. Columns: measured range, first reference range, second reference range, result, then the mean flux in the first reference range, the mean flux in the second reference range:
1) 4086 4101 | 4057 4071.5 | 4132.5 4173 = 2.69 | 12.1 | 12.2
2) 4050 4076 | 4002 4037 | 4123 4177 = 0.71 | 13.1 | 12.1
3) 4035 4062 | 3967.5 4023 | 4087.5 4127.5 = -4.21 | 12.5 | 10.1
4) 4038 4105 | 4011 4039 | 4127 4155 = 5.44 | 13.2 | 12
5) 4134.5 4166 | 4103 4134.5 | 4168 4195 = -1.98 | 10.7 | 12.3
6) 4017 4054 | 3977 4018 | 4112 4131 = -3.47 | 12.7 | 11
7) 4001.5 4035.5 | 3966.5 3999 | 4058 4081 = -3.01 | 12.1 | 12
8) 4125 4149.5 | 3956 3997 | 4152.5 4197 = 0.77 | 11.9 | 12.3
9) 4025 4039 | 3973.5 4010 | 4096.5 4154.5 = -1.42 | 12.4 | 11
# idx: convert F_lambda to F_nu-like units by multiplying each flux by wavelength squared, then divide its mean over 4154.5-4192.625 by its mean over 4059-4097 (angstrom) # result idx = 1.13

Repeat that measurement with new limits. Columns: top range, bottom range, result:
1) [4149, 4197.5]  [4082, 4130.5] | 1.22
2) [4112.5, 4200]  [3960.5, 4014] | 1.06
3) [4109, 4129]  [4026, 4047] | 0.85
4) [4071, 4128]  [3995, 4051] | 0.84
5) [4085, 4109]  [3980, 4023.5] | 0.80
